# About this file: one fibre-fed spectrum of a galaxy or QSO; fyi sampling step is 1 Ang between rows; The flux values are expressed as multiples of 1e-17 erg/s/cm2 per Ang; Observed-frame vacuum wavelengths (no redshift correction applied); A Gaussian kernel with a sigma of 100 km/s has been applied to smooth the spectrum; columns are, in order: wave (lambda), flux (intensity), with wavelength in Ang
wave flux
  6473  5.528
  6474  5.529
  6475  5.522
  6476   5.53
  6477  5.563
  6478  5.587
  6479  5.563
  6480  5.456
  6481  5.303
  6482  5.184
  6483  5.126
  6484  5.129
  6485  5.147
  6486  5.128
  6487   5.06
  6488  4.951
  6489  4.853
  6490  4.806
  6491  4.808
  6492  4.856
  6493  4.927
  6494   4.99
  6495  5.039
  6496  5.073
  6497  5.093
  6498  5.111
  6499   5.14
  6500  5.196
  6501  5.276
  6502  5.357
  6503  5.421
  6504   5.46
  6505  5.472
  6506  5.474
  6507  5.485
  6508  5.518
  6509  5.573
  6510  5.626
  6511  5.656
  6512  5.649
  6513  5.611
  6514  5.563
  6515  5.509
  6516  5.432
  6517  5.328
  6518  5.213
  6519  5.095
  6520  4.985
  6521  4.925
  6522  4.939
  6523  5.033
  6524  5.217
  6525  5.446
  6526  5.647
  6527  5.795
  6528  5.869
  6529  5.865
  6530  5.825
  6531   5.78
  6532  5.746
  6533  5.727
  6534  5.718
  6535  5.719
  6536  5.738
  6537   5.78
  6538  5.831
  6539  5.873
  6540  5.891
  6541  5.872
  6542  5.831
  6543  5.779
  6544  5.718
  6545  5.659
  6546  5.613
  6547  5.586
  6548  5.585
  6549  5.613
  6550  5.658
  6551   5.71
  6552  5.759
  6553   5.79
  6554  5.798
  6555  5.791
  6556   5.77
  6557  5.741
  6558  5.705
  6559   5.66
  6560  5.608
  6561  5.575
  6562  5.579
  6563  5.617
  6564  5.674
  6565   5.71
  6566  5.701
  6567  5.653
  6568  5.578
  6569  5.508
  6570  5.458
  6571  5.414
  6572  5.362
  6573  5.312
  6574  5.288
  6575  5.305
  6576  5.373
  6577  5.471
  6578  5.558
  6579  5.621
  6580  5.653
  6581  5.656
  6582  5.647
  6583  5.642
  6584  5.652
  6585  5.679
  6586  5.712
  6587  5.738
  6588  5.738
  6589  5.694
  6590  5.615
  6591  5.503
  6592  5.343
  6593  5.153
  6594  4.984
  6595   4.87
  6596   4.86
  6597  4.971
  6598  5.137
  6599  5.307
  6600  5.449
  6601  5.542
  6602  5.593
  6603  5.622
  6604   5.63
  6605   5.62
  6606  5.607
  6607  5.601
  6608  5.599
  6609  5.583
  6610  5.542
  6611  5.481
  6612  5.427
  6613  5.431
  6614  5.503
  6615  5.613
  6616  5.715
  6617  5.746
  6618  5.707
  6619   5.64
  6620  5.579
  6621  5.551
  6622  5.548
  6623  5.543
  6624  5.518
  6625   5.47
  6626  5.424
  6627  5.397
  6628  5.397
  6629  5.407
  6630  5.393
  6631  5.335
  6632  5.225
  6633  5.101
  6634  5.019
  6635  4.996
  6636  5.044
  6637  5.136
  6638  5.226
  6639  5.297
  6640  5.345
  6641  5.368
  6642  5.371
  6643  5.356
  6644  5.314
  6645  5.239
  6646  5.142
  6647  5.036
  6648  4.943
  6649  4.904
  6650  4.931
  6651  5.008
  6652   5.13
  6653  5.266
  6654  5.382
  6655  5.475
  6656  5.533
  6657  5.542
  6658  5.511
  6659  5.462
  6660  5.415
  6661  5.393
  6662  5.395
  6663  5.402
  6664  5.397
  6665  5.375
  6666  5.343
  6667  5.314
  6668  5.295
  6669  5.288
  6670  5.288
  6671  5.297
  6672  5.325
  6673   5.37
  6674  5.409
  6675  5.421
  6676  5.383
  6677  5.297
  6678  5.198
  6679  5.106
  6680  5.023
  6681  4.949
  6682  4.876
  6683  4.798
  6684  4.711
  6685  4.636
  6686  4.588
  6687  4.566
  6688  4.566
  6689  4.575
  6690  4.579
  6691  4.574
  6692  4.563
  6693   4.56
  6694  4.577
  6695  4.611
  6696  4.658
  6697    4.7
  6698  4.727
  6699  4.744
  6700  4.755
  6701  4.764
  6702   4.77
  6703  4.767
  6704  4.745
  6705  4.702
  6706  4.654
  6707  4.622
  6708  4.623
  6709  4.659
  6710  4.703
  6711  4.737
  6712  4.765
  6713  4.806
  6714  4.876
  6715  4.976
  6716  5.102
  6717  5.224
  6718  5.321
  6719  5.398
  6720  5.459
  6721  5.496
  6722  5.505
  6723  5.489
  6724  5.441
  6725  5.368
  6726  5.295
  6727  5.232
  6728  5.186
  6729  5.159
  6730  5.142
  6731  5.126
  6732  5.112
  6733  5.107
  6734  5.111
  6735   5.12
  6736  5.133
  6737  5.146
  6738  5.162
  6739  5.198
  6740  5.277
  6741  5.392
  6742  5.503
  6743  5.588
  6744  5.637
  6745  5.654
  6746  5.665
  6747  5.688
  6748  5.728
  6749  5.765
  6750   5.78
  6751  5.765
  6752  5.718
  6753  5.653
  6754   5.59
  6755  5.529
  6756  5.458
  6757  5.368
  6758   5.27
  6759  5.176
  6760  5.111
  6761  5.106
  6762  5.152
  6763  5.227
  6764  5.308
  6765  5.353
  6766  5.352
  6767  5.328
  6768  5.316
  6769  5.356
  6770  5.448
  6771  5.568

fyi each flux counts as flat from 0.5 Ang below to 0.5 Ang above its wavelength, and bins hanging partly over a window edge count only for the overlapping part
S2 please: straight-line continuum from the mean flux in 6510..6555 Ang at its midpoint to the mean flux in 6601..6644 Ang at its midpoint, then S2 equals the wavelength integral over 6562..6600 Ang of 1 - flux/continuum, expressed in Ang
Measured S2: 0.36 Ang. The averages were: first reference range 5.6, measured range 5.47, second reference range 5.44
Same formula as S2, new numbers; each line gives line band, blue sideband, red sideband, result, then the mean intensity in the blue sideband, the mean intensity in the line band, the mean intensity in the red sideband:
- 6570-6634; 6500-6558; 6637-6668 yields -0.7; 5.58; 5.47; 5.29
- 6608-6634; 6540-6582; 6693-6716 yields -1.2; 5.62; 5.48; 4.73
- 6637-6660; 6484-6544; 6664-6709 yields -1.1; 5.4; 5.26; 4.9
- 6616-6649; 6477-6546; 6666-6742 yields -1.2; 5.41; 5.34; 5.01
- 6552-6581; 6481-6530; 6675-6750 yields -2.1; 5.28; 5.59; 5.04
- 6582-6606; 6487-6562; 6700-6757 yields -0.2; 5.48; 5.45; 5.22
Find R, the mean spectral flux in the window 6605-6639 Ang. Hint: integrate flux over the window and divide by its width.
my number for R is 5.44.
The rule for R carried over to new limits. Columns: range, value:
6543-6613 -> 5.54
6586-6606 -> 5.4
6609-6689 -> 5.28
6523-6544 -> 5.73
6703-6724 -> 5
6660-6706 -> 4.97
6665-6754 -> 5.1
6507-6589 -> 5.6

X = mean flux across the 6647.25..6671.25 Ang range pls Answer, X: 5.3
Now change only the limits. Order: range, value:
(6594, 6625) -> 5.48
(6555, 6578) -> 5.55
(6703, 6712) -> 4.69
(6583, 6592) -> 5.65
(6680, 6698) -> 4.66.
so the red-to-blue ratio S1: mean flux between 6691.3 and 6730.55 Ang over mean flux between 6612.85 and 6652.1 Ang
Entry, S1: 0.9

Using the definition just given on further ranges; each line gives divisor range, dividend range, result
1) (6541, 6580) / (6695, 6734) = 0.89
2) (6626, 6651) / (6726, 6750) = 1.03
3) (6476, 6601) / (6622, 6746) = 0.94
